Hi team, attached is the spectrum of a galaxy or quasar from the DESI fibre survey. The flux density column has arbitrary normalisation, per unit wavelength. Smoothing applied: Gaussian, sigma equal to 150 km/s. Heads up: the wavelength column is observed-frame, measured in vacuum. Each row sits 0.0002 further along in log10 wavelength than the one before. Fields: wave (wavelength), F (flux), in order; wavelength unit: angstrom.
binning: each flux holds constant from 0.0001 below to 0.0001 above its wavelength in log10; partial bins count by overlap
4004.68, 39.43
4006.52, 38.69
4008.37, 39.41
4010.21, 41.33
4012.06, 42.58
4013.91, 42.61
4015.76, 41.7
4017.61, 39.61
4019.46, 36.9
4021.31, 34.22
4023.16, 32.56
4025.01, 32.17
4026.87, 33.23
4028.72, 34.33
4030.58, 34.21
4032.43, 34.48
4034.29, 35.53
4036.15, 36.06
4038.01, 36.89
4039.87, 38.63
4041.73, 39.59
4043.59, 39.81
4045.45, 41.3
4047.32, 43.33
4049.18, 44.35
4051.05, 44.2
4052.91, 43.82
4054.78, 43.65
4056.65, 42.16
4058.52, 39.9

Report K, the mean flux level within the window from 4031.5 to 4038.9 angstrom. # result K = 35.7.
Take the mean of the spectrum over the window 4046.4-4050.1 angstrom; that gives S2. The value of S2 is 43.9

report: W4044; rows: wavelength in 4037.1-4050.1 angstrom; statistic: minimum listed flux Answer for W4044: 36.89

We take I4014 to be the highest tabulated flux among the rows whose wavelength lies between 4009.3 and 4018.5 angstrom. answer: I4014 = 42.61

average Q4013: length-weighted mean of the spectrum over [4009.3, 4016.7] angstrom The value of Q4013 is 42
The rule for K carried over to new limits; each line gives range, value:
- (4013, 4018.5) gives 41.3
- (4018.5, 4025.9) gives 34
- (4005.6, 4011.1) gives 39.8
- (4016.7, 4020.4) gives 38.3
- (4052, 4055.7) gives 43.7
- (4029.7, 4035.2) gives 34.8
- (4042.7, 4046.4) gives 40.5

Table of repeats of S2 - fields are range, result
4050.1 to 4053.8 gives 44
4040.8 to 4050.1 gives 41.7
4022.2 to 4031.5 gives 33.3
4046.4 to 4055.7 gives 43.9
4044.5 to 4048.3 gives 42.3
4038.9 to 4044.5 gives 39.3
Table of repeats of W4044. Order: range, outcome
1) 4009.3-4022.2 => 34.22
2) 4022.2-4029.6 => 32.17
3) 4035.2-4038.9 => 36.06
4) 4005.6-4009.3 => 38.69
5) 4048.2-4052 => 44.2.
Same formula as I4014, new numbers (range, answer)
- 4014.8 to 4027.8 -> 41.7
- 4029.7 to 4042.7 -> 39.59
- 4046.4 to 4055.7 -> 44.35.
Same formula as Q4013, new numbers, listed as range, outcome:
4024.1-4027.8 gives 32.7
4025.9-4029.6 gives 33.7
